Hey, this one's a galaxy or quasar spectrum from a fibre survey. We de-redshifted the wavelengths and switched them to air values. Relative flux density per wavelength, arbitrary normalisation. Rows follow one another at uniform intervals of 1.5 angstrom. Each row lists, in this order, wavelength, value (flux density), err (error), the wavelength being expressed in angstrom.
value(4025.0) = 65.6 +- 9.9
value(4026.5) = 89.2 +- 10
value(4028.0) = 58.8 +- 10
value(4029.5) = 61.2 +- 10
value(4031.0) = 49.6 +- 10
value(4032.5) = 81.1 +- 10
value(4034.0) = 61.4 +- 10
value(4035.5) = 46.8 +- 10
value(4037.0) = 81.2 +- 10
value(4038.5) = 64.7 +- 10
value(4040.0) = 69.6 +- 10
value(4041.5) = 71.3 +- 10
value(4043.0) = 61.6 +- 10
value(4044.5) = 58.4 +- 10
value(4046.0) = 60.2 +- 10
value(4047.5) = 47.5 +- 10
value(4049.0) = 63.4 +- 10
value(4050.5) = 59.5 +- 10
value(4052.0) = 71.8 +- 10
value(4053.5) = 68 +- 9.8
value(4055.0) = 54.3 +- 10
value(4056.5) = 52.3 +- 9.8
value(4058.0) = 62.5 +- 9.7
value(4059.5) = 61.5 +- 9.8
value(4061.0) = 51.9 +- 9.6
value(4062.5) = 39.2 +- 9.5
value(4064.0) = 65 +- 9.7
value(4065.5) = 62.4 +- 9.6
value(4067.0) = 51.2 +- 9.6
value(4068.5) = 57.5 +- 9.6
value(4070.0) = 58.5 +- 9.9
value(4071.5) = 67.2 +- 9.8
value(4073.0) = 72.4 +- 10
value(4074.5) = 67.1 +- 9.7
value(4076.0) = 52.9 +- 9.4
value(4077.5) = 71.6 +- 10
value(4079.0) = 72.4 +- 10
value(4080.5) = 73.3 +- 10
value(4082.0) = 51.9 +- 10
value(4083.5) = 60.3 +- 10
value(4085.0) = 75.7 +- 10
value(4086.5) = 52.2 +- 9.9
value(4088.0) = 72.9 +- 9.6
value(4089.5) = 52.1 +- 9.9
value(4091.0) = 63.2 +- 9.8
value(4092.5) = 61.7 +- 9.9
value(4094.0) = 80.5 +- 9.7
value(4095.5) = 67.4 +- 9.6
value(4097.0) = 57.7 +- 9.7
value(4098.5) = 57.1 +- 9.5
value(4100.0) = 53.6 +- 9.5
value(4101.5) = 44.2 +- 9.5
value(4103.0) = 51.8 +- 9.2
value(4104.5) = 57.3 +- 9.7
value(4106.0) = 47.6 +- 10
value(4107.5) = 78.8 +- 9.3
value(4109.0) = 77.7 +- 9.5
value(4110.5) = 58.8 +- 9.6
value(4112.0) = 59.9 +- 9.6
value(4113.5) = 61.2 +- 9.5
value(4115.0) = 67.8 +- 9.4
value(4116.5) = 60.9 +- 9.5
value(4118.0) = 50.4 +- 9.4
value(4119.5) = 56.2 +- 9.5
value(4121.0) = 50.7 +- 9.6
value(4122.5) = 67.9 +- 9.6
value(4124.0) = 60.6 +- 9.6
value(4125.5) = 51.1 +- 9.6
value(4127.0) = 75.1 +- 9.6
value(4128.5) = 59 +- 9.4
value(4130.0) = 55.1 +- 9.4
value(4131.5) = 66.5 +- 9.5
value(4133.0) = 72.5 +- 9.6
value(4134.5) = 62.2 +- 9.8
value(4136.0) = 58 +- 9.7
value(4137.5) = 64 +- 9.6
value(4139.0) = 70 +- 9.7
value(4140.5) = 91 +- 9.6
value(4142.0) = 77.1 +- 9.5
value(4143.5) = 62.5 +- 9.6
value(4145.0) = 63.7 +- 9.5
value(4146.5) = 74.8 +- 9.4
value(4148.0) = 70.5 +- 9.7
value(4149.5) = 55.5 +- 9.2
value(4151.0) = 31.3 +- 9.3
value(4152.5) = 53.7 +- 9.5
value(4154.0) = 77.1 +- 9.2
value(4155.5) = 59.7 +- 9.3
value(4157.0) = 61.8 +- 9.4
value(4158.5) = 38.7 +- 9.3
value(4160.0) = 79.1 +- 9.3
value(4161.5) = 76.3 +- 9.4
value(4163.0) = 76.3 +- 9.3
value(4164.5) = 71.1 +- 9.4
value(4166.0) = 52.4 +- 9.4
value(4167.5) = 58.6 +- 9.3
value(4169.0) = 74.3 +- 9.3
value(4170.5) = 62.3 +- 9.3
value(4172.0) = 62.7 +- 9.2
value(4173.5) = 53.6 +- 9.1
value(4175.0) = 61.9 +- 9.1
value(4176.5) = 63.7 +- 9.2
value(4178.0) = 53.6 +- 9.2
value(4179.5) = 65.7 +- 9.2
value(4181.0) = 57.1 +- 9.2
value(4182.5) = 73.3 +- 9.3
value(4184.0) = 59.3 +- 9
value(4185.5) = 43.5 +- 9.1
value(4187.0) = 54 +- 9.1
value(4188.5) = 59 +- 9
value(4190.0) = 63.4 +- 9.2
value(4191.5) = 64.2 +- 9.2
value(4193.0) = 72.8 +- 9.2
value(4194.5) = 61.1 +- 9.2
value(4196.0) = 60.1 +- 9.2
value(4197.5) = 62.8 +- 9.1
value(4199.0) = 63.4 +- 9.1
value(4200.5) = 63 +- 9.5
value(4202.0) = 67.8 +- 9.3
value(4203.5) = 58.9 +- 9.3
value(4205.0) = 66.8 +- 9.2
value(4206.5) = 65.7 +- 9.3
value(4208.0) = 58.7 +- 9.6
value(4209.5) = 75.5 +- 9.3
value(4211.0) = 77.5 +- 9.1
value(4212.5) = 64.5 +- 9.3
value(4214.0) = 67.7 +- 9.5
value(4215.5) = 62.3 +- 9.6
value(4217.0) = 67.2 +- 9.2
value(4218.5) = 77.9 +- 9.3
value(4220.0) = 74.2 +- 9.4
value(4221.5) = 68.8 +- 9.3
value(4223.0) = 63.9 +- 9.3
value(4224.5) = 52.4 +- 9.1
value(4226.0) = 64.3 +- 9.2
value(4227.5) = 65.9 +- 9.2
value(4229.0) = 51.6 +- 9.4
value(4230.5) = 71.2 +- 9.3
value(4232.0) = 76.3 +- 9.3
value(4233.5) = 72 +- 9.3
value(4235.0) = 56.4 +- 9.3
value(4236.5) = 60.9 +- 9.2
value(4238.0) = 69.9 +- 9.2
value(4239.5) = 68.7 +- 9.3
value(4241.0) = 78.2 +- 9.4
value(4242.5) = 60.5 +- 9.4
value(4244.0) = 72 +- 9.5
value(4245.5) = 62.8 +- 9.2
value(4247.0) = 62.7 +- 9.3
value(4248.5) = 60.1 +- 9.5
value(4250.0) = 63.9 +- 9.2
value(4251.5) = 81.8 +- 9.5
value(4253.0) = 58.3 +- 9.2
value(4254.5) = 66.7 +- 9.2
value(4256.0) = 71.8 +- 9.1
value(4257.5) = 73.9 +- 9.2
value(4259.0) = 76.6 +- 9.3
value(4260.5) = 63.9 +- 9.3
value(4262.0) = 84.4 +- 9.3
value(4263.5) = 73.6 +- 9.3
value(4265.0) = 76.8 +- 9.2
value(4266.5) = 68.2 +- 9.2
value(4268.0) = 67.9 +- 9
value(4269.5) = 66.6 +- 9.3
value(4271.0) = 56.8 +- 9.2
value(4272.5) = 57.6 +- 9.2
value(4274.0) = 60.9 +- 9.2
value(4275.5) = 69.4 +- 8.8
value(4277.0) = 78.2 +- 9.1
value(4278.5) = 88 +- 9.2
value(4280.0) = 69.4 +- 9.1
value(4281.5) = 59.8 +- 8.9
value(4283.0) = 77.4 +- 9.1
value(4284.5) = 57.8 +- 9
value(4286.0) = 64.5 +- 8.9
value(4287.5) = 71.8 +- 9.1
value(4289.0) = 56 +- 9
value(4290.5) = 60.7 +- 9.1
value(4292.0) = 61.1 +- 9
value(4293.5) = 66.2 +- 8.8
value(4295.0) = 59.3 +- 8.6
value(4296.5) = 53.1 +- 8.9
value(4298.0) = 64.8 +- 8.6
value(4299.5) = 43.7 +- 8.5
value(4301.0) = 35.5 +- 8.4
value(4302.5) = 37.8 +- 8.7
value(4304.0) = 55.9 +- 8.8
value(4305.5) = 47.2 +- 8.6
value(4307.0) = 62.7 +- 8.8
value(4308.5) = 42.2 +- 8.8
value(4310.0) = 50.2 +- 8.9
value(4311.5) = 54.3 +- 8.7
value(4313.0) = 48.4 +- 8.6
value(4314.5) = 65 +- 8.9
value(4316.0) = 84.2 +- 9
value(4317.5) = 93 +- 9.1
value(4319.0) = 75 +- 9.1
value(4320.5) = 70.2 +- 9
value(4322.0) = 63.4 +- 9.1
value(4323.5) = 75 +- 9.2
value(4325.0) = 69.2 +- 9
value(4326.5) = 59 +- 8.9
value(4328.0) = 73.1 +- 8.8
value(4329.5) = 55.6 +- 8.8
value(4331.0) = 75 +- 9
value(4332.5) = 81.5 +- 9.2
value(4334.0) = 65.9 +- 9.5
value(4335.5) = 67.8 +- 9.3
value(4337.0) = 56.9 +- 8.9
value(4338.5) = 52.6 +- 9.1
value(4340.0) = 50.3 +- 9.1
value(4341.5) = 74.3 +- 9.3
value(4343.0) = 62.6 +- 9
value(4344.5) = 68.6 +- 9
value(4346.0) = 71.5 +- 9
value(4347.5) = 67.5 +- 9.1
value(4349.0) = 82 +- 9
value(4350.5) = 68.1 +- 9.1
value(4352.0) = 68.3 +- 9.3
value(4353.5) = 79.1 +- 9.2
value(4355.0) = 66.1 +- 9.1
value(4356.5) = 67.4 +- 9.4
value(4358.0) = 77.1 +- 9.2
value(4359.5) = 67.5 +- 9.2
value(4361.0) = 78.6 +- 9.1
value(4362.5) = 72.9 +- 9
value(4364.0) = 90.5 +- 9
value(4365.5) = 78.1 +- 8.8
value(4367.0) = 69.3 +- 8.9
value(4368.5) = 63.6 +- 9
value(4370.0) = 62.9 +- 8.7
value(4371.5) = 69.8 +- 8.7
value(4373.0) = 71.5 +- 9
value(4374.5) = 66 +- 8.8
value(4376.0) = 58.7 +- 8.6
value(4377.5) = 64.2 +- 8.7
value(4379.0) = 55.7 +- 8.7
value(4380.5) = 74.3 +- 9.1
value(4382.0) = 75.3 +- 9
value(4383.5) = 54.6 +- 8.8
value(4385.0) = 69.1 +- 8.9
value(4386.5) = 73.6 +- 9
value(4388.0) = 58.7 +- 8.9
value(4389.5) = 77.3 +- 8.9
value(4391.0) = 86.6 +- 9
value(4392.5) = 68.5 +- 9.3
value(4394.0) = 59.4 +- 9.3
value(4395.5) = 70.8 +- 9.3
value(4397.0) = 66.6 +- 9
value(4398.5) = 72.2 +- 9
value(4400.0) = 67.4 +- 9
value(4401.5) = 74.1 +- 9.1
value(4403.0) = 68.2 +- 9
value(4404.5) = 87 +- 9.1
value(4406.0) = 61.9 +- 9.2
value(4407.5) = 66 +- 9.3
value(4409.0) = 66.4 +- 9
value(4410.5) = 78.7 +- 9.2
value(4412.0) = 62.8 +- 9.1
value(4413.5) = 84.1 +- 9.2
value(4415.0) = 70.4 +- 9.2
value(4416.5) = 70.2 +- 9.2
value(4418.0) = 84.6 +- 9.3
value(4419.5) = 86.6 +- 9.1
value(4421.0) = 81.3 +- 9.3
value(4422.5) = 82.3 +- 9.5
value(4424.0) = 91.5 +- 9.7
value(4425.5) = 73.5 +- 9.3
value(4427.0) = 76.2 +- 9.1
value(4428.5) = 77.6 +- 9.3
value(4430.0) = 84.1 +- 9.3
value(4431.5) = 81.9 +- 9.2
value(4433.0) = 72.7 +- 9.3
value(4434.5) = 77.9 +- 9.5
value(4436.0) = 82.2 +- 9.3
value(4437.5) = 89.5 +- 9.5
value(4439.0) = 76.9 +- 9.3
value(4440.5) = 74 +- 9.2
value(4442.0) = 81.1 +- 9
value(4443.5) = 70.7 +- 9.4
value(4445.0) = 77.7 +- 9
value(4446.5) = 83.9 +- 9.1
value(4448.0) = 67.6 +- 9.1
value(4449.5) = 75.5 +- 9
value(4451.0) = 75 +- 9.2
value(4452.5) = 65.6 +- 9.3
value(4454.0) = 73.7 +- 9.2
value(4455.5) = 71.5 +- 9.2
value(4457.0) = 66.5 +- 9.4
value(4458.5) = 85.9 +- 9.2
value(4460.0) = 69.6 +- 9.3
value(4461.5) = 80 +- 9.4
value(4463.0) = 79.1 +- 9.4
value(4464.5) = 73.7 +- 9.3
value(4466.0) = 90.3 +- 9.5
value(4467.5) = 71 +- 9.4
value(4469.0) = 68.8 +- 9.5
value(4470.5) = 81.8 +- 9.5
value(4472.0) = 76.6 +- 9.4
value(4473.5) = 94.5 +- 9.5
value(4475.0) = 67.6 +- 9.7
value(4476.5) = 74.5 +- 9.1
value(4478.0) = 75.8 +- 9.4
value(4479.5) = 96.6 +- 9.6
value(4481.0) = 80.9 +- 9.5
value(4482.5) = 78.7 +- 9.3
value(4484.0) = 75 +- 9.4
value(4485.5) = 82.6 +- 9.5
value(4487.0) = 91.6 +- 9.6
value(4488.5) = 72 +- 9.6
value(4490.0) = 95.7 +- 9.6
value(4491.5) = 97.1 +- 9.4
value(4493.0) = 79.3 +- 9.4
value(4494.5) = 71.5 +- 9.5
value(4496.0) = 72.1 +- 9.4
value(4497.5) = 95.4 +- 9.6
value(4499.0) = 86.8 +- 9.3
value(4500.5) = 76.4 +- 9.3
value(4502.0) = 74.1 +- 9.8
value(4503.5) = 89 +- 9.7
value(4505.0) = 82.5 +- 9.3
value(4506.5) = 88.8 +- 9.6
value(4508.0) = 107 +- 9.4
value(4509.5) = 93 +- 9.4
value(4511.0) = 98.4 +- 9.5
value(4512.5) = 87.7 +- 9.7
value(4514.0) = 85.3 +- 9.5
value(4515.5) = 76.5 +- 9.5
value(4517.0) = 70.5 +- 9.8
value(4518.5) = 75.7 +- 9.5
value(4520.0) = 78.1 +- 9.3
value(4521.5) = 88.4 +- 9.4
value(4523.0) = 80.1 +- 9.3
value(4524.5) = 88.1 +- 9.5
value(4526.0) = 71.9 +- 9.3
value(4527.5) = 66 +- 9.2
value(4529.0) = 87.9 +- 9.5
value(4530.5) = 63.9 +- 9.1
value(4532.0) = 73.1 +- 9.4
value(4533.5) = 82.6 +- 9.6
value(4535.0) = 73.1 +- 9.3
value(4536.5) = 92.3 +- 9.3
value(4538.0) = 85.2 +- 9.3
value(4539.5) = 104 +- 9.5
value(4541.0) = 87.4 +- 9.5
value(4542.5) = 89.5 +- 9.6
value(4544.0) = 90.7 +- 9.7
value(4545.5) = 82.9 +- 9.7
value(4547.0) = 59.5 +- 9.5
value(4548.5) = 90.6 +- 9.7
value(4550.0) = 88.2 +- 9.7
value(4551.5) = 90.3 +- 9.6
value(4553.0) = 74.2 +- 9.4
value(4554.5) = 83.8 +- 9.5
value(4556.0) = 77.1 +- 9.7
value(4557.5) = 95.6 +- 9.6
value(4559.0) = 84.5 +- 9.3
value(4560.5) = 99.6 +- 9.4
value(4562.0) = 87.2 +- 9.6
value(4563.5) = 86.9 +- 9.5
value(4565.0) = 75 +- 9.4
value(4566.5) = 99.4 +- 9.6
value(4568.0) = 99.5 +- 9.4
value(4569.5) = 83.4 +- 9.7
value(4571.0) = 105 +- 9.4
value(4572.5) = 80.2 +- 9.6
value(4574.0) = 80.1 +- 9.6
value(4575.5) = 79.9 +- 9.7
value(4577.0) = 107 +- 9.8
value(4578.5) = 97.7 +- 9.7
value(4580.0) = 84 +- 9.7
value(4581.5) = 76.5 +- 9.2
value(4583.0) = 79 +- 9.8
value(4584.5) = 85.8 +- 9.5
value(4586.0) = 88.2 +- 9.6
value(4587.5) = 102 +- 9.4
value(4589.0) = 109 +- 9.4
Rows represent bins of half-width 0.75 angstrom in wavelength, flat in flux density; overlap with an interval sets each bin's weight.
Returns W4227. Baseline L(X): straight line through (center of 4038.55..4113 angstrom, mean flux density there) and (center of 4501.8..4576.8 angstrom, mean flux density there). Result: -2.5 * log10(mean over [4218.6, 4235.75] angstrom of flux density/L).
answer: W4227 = 0.05 mag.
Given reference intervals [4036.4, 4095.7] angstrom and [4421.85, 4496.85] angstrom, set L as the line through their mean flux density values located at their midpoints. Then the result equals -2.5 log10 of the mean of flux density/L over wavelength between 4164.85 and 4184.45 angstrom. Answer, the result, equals 0.09 mag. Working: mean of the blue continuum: 62.6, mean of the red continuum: 78.6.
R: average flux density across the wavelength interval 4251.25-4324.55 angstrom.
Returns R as 64.5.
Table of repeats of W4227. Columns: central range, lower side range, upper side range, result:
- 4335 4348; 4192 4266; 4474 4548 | 0.16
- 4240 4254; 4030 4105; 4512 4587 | 0.05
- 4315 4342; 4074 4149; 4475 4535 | 0.07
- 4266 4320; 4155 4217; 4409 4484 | 0.12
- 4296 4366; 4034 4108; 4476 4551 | 0.14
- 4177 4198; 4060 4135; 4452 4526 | 0.09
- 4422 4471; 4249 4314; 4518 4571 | -0.01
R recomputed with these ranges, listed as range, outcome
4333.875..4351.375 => 65.7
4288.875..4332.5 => 61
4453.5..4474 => 77.2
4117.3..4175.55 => 63.2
